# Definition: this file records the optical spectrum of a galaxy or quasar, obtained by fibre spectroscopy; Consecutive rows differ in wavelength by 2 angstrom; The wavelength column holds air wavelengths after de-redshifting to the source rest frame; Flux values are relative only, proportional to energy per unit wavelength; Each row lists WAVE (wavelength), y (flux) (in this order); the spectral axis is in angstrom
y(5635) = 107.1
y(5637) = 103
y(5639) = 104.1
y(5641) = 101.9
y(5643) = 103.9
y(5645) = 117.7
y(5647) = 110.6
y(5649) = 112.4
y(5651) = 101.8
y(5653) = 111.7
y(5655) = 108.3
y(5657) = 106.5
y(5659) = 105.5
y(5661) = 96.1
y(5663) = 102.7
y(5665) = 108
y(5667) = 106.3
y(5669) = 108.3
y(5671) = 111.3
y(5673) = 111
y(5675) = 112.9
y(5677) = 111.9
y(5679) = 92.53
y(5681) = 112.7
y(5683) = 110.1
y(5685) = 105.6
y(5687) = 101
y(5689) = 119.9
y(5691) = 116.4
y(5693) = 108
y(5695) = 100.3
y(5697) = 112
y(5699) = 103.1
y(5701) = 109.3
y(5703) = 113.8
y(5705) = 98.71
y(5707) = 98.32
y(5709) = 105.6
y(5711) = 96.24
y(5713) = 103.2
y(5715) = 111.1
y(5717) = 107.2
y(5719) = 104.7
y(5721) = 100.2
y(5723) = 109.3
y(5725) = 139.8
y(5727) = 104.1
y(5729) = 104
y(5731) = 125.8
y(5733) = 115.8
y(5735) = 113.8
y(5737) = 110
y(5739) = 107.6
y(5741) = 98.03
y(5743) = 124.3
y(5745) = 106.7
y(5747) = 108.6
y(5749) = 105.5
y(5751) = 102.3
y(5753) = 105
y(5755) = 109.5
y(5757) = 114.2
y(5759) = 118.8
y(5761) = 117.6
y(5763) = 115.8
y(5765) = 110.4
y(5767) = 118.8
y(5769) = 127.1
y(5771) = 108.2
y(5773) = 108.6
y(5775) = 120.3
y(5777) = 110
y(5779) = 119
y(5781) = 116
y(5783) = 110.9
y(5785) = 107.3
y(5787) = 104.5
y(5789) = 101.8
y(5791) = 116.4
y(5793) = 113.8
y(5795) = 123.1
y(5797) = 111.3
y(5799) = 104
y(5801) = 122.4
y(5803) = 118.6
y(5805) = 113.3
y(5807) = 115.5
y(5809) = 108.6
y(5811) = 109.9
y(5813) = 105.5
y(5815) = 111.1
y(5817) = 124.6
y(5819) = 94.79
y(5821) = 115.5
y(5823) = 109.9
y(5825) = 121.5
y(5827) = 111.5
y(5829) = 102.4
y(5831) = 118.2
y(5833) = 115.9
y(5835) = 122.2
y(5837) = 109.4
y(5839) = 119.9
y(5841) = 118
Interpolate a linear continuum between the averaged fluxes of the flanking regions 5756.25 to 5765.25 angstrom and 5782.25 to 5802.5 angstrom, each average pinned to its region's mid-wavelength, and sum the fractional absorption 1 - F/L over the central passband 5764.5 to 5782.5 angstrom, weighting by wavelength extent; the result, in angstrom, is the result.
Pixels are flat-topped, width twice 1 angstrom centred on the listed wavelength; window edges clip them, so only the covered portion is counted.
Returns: -0.2 angstrom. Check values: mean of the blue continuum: 116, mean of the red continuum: 112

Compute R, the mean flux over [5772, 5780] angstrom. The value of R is 114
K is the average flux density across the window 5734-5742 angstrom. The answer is 107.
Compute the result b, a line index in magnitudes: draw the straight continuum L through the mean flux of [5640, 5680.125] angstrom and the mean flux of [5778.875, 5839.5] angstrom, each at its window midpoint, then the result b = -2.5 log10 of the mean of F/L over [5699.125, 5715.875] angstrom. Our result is 0.045 mag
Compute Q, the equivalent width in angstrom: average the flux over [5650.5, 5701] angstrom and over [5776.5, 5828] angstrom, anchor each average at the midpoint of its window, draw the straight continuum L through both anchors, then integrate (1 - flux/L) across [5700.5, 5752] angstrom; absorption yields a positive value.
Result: 0.38 angstrom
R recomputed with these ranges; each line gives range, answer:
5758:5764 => 117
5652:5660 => 108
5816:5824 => 111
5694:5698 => 106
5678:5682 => 103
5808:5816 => 109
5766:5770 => 123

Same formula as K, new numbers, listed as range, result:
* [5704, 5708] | 98.5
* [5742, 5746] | 116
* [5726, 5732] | 111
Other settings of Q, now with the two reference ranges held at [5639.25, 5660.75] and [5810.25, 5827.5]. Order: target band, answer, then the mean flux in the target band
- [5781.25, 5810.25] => -0.3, 112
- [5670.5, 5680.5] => 0.0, 108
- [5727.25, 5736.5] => -0.4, 114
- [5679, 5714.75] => 0.7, 106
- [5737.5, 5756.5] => 0.4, 108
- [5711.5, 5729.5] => 0.0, 109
